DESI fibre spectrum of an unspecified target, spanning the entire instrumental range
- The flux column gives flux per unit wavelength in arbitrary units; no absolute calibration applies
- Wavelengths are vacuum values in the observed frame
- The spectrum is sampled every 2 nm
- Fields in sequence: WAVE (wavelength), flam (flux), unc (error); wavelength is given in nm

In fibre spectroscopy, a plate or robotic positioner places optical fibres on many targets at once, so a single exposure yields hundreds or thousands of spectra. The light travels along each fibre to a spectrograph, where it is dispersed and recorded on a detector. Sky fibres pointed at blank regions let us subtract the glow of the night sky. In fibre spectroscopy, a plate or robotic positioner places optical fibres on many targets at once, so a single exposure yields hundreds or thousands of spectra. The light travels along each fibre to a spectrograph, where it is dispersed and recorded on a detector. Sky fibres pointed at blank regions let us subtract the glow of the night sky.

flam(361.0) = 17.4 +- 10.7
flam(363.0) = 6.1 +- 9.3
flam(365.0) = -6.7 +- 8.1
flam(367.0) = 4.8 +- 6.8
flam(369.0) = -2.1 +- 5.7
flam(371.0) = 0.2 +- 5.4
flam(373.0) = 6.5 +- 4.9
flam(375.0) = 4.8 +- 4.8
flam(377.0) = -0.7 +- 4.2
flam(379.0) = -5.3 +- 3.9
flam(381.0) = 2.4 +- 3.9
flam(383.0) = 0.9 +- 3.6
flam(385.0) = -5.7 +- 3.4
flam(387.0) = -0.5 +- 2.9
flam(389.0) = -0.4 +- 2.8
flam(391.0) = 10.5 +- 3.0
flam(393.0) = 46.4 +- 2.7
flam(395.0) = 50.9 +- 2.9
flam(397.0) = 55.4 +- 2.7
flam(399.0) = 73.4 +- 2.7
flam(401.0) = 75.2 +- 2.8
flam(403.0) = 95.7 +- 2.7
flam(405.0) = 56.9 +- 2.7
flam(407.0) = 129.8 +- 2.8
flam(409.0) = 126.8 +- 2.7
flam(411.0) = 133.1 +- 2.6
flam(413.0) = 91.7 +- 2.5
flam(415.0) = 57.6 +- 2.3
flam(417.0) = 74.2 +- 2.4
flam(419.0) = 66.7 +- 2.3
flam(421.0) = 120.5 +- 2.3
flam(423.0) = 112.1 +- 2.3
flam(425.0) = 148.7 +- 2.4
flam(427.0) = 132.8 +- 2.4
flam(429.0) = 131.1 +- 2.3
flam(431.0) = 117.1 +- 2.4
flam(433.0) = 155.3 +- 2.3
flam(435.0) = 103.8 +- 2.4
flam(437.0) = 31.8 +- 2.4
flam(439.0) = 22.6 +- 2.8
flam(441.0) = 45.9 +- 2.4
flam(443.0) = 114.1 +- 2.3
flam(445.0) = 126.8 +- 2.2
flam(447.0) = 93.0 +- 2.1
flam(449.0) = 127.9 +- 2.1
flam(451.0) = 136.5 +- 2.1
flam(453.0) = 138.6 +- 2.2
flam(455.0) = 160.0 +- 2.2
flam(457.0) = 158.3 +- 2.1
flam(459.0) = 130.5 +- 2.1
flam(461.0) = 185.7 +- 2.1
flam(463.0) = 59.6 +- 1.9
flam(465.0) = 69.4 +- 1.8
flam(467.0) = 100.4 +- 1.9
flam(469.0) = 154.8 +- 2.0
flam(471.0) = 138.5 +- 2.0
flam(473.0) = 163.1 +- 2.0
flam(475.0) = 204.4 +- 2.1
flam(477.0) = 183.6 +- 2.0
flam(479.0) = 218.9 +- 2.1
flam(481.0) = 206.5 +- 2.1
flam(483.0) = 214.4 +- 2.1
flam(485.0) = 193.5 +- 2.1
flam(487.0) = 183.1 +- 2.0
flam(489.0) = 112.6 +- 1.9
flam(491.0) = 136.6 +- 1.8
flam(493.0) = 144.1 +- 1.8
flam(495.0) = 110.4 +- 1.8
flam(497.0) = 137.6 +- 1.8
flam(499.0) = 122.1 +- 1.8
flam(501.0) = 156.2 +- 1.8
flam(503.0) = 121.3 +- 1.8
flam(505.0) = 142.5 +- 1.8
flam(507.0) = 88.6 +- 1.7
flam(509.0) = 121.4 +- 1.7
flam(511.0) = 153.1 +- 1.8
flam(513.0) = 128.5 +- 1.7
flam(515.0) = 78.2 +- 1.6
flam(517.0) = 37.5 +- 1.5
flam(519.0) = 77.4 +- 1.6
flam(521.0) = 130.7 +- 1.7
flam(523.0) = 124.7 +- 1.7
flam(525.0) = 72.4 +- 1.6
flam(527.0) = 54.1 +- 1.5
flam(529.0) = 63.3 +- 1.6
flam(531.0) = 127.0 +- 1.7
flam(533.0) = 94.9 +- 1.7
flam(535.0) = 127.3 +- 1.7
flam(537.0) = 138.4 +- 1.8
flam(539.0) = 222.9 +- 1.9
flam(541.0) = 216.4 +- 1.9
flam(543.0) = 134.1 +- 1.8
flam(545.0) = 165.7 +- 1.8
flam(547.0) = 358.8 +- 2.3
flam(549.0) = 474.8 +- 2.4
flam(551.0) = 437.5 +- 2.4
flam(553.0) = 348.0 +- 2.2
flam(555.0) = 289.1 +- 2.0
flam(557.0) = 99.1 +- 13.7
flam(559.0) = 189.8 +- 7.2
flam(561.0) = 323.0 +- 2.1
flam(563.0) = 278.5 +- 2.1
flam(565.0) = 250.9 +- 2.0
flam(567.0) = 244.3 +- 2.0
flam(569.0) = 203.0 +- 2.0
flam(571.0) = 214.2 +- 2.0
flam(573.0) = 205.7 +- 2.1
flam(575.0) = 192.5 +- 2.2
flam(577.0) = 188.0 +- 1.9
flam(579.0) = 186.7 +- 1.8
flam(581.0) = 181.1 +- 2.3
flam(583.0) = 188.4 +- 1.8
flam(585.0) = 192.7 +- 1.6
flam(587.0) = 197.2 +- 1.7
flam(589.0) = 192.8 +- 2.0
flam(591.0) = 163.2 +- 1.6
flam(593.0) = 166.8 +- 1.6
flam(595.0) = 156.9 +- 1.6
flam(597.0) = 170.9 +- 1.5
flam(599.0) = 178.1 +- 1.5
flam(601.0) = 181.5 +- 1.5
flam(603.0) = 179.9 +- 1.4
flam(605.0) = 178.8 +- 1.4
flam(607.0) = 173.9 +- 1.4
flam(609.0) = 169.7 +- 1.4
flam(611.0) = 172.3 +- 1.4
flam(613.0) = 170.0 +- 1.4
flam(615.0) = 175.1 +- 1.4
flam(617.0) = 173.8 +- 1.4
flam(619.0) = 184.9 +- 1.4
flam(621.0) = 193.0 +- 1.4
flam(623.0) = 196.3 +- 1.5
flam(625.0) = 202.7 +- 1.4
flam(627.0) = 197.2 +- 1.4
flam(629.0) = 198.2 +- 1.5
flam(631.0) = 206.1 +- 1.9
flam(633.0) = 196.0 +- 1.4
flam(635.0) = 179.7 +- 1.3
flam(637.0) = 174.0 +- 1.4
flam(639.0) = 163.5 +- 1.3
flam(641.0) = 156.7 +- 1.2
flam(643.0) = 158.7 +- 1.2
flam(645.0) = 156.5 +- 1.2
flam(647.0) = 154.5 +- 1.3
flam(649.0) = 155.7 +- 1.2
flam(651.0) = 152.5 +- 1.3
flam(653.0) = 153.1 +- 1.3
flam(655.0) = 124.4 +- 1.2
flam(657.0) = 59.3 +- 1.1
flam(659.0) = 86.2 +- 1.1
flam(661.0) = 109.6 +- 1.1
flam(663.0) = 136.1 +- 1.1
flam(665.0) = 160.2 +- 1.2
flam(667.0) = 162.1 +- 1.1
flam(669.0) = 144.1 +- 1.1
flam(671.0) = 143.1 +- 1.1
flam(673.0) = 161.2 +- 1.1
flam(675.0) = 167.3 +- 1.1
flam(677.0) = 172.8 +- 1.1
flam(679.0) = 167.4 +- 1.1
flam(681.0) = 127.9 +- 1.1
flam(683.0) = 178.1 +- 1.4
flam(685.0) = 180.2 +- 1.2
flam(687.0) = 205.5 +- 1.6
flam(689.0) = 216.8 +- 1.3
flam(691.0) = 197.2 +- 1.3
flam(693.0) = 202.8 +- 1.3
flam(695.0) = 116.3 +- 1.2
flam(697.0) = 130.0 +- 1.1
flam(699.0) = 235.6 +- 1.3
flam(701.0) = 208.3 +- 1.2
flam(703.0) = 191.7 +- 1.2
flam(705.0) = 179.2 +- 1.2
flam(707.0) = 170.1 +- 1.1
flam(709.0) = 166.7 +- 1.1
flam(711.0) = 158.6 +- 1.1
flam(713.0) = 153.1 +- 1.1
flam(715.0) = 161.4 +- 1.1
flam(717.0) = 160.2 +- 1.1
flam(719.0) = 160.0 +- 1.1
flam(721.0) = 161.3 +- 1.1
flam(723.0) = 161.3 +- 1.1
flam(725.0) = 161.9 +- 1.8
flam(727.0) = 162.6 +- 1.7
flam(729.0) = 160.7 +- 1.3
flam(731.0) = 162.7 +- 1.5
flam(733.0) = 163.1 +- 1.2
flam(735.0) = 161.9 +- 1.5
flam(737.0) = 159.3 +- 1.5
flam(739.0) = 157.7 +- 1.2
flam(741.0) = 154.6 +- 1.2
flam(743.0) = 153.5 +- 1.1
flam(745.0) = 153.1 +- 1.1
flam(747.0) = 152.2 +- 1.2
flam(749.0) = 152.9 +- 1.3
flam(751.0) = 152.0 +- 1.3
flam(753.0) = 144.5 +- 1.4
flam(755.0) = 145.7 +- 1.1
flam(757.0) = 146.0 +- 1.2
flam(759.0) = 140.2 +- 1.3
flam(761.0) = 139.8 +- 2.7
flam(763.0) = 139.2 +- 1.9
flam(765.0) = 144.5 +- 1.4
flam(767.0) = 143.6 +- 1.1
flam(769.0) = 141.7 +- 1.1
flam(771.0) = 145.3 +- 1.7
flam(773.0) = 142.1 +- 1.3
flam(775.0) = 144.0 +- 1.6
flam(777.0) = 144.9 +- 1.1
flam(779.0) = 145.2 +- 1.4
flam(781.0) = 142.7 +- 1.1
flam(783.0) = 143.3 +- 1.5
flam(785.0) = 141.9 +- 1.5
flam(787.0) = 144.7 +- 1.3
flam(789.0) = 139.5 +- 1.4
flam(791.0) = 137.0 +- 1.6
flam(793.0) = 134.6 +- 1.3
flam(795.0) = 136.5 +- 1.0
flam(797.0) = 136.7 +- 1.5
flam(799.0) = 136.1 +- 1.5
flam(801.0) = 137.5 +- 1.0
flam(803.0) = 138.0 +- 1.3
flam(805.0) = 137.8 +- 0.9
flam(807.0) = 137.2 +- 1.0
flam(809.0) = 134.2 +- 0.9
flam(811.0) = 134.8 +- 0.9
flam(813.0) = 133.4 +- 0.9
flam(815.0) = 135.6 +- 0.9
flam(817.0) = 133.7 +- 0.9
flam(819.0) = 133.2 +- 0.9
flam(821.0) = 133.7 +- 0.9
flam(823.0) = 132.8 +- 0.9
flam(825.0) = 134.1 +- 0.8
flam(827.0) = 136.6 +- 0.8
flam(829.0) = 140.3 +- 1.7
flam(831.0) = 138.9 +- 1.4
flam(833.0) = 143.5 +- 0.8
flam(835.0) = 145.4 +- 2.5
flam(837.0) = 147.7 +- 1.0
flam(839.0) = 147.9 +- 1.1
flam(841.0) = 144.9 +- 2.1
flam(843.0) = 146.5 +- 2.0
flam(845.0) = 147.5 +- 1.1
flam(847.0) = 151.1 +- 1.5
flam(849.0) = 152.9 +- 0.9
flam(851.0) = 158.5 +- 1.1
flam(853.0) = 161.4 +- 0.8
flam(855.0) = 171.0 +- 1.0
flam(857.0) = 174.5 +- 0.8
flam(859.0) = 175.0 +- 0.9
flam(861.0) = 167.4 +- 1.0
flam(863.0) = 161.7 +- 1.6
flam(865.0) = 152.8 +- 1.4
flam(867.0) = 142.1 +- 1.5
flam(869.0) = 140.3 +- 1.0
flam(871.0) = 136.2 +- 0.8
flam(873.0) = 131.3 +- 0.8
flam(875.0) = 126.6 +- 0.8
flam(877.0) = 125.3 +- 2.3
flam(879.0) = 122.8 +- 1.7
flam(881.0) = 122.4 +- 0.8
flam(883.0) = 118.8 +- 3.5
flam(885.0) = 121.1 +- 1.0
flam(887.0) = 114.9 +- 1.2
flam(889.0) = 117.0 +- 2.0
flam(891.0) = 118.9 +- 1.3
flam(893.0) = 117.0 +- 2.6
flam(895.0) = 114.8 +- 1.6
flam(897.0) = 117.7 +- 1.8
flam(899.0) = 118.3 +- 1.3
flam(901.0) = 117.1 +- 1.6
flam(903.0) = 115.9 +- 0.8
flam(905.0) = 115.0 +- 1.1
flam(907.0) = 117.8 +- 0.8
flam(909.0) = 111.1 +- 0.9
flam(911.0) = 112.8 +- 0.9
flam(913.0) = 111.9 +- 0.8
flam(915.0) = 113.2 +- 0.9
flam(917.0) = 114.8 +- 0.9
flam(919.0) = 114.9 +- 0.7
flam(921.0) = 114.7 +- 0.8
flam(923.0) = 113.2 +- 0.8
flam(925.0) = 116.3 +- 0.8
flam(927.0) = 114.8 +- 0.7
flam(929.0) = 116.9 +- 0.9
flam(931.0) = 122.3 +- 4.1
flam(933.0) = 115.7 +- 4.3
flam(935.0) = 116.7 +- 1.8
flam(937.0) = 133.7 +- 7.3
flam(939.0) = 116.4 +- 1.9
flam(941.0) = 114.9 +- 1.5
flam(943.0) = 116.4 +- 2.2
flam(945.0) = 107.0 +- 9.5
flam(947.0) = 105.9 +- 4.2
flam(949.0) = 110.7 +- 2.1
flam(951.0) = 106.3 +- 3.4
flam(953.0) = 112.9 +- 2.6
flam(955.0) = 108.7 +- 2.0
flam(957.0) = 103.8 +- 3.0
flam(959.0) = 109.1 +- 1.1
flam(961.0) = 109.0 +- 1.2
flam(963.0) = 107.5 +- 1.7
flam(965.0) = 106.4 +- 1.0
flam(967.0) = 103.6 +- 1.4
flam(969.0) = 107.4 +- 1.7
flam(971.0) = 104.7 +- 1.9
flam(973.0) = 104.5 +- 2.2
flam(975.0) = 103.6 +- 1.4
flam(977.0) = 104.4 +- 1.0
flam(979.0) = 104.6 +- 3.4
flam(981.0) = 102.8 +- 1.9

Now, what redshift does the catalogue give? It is 3.49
